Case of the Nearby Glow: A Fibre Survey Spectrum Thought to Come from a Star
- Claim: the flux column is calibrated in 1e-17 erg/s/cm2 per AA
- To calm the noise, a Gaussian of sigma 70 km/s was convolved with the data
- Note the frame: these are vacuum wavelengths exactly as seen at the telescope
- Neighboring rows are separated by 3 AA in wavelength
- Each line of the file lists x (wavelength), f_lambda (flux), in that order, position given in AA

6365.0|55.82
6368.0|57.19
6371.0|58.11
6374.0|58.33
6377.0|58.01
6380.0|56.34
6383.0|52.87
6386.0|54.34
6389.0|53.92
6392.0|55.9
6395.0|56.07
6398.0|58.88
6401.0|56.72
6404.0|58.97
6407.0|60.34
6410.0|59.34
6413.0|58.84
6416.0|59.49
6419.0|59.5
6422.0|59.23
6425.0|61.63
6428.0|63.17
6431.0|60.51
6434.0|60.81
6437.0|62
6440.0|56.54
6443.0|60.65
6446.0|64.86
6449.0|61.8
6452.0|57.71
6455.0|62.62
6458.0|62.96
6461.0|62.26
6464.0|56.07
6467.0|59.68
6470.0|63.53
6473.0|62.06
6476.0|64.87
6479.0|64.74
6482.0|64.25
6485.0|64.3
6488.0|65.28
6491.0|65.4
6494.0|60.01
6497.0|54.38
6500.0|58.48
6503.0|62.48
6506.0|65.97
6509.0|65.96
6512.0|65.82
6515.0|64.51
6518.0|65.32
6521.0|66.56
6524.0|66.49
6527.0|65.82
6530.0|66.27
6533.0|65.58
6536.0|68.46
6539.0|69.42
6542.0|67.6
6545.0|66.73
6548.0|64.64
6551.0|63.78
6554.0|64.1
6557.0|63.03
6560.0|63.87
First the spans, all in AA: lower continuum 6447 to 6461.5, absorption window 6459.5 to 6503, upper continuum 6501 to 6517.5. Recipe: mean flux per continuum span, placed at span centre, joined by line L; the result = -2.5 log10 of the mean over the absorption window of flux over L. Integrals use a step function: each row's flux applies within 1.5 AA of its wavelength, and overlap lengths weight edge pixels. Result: 0.02 mag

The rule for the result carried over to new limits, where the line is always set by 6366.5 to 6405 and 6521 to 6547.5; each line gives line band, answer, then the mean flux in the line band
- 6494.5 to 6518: 0.041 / 62.6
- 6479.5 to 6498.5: 0.023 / 62.4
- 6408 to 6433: -0.023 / 60.2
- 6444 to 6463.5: -0.007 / 61.7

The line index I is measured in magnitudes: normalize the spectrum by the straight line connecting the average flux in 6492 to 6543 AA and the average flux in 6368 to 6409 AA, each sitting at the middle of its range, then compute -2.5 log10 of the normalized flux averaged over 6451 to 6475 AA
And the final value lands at 0.006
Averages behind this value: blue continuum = 56.9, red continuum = 64.6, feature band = 61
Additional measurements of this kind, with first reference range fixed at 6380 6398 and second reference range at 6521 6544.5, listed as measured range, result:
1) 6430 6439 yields -0.04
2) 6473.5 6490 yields -0.03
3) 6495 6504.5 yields 0.10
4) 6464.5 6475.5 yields 0.01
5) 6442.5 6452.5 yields -0.03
